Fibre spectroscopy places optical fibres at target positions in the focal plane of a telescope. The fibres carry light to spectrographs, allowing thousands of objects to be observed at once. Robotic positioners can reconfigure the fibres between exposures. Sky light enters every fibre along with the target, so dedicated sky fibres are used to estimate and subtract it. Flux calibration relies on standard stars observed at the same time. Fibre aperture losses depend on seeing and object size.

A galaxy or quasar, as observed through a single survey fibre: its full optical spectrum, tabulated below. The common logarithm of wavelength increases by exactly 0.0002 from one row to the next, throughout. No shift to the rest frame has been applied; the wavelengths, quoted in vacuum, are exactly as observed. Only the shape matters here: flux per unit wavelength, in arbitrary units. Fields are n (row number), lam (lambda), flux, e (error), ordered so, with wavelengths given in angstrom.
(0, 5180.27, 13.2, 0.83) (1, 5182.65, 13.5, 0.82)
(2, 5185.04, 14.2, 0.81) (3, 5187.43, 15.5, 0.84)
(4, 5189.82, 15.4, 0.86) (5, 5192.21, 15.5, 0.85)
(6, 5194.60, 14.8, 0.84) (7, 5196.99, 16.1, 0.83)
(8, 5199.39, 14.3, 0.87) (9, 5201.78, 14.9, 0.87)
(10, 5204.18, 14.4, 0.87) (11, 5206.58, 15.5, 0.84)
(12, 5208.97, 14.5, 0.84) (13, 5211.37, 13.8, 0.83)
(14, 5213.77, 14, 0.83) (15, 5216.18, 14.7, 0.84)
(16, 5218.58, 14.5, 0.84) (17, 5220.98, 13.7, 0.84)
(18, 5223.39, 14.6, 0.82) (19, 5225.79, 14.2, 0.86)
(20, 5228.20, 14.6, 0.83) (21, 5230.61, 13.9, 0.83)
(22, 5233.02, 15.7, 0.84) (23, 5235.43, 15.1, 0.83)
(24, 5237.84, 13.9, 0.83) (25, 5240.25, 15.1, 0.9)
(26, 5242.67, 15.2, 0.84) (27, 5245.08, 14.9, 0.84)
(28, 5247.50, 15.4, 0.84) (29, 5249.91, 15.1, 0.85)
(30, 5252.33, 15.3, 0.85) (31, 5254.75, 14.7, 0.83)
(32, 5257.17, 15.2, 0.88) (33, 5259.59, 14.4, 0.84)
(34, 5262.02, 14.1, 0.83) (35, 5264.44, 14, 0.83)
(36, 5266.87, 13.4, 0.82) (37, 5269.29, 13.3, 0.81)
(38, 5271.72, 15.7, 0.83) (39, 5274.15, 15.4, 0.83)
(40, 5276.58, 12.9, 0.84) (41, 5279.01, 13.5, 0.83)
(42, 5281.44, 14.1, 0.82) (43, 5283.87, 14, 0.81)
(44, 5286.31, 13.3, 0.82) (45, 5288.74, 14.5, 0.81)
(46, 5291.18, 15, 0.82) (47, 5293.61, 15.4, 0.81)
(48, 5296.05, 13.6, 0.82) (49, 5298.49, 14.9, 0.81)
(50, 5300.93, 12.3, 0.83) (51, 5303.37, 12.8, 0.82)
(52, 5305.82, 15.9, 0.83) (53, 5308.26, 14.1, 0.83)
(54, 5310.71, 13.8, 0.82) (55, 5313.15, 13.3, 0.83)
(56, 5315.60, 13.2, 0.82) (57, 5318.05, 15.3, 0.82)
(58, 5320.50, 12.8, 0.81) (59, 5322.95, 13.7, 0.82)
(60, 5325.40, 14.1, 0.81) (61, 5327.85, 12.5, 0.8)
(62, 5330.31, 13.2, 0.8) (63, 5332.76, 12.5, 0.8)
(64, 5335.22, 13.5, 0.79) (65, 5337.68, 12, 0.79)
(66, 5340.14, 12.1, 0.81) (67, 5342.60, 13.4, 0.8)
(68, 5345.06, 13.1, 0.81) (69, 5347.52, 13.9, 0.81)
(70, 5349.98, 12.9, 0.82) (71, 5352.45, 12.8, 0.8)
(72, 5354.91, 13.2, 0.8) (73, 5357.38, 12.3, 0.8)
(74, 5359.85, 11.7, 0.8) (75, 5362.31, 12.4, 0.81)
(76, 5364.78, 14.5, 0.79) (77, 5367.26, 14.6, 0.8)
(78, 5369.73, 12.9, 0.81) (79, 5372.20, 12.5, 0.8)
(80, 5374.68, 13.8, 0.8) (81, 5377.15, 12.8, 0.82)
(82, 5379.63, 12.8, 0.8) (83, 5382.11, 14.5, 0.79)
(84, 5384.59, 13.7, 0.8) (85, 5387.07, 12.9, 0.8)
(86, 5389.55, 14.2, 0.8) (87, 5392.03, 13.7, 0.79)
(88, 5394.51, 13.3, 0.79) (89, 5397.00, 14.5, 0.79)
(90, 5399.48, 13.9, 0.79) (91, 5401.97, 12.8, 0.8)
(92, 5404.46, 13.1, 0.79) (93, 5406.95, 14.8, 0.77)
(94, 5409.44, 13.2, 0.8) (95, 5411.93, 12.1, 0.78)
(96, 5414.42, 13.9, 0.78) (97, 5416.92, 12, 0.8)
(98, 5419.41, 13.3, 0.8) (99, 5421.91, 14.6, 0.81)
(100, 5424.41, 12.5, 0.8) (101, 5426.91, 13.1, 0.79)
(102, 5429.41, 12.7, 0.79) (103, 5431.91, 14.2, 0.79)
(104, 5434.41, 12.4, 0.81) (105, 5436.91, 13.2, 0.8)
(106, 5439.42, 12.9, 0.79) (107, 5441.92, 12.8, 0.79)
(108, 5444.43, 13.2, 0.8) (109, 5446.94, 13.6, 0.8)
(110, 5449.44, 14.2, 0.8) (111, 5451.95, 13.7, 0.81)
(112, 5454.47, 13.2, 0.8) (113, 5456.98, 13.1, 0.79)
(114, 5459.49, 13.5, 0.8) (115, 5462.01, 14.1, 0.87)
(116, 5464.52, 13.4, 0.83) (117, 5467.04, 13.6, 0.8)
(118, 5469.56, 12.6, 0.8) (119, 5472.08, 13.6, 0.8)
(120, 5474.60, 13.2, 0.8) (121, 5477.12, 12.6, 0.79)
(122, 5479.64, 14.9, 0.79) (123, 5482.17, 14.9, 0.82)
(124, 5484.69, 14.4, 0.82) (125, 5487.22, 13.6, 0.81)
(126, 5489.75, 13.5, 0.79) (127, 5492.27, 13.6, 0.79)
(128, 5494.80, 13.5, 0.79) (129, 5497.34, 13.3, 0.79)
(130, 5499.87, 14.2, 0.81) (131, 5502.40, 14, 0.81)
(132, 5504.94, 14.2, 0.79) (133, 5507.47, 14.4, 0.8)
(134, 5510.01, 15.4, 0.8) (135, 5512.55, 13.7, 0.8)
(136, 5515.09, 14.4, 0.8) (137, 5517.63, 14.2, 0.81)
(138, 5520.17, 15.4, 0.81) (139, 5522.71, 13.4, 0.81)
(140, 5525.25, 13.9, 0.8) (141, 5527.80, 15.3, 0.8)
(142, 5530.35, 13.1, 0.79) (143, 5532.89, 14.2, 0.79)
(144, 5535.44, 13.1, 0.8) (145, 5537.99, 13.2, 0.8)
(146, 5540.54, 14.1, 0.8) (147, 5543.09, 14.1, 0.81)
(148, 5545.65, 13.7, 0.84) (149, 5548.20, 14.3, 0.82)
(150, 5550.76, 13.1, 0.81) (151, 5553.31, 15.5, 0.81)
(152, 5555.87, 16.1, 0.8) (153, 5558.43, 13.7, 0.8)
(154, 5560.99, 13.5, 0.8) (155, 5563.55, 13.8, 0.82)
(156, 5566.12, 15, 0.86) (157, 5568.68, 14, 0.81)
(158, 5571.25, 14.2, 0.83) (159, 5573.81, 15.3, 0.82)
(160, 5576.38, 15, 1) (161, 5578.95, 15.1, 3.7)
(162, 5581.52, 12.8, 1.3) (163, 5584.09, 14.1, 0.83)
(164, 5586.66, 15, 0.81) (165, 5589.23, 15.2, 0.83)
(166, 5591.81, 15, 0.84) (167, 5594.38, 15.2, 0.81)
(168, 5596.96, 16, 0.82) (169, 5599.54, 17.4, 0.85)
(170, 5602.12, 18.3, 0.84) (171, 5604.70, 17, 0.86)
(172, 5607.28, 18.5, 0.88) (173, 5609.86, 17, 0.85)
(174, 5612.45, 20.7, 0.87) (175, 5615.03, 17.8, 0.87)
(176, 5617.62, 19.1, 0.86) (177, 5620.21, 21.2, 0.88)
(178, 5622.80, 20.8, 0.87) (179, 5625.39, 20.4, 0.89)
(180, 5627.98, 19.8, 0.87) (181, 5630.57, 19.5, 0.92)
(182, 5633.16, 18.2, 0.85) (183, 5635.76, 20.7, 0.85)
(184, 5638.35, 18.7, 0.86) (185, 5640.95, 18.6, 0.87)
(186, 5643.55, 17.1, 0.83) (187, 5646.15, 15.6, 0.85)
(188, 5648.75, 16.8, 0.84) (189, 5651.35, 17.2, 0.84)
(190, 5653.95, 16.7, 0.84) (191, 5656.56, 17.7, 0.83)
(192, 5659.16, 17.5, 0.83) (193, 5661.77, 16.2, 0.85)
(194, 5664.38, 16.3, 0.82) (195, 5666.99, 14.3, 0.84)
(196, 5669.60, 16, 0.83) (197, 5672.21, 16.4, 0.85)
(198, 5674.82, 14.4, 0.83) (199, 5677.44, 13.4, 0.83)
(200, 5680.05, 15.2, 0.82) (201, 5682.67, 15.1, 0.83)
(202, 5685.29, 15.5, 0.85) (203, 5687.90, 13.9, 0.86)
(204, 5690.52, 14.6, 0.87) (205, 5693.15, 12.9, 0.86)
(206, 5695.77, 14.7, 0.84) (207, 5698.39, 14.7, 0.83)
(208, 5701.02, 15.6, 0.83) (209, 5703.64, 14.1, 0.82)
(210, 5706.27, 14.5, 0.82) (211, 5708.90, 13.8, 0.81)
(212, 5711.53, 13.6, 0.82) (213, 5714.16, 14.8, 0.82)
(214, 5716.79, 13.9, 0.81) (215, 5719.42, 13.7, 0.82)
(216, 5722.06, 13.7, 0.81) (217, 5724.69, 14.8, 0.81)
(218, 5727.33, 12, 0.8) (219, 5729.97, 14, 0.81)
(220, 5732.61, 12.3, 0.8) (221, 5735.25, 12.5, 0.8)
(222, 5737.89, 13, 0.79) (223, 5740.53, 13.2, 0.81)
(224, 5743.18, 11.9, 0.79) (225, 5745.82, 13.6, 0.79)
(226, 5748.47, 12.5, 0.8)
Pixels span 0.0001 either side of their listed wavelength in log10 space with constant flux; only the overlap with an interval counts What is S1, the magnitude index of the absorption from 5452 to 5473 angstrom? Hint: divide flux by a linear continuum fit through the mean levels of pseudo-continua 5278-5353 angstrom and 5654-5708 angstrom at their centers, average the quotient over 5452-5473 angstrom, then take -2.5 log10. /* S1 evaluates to 0.07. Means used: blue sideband 13.6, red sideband 15.2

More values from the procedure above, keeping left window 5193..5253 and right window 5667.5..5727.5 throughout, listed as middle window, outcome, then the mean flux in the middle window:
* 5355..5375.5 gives 0.12 mag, 13.1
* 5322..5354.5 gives 0.13 mag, 13.1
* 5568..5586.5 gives 0.01 mag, 14.4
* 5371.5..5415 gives 0.09 mag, 13.5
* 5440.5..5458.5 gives 0.09 mag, 13.4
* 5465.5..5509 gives 0.06 mag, 13.8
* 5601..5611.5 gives -0.22 mag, 17.8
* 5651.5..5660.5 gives -0.19 mag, 17.3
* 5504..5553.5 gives 0.03 mag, 14.1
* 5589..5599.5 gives -0.08 mag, 15.6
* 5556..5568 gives 0.02 mag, 14.2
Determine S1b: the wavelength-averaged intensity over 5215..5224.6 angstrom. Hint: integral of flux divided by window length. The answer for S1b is 14.4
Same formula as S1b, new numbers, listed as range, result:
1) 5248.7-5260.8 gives 14.9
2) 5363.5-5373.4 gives 13.6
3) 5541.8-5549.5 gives 14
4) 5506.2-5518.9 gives 14.4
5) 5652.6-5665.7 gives 16.9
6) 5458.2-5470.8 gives 13.4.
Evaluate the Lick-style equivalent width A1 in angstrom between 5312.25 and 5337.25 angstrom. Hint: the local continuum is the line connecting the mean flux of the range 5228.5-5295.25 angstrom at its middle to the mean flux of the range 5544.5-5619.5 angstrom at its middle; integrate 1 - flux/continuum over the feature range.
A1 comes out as 2.3 angstrom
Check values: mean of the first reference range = 14.5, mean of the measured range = 13.4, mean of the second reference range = 15.6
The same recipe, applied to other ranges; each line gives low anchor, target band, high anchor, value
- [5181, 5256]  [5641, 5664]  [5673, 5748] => -4.79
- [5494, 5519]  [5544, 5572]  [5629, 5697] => 1.10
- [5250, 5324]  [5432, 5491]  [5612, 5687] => 8.33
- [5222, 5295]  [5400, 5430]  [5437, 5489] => 1.25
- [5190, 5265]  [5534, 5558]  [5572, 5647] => 4.03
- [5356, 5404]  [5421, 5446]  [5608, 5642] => 2.60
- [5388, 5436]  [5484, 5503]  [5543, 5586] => 0.21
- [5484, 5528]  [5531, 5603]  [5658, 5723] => -1.47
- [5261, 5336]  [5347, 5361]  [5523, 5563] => 1.17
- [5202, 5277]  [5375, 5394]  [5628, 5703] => 2.03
